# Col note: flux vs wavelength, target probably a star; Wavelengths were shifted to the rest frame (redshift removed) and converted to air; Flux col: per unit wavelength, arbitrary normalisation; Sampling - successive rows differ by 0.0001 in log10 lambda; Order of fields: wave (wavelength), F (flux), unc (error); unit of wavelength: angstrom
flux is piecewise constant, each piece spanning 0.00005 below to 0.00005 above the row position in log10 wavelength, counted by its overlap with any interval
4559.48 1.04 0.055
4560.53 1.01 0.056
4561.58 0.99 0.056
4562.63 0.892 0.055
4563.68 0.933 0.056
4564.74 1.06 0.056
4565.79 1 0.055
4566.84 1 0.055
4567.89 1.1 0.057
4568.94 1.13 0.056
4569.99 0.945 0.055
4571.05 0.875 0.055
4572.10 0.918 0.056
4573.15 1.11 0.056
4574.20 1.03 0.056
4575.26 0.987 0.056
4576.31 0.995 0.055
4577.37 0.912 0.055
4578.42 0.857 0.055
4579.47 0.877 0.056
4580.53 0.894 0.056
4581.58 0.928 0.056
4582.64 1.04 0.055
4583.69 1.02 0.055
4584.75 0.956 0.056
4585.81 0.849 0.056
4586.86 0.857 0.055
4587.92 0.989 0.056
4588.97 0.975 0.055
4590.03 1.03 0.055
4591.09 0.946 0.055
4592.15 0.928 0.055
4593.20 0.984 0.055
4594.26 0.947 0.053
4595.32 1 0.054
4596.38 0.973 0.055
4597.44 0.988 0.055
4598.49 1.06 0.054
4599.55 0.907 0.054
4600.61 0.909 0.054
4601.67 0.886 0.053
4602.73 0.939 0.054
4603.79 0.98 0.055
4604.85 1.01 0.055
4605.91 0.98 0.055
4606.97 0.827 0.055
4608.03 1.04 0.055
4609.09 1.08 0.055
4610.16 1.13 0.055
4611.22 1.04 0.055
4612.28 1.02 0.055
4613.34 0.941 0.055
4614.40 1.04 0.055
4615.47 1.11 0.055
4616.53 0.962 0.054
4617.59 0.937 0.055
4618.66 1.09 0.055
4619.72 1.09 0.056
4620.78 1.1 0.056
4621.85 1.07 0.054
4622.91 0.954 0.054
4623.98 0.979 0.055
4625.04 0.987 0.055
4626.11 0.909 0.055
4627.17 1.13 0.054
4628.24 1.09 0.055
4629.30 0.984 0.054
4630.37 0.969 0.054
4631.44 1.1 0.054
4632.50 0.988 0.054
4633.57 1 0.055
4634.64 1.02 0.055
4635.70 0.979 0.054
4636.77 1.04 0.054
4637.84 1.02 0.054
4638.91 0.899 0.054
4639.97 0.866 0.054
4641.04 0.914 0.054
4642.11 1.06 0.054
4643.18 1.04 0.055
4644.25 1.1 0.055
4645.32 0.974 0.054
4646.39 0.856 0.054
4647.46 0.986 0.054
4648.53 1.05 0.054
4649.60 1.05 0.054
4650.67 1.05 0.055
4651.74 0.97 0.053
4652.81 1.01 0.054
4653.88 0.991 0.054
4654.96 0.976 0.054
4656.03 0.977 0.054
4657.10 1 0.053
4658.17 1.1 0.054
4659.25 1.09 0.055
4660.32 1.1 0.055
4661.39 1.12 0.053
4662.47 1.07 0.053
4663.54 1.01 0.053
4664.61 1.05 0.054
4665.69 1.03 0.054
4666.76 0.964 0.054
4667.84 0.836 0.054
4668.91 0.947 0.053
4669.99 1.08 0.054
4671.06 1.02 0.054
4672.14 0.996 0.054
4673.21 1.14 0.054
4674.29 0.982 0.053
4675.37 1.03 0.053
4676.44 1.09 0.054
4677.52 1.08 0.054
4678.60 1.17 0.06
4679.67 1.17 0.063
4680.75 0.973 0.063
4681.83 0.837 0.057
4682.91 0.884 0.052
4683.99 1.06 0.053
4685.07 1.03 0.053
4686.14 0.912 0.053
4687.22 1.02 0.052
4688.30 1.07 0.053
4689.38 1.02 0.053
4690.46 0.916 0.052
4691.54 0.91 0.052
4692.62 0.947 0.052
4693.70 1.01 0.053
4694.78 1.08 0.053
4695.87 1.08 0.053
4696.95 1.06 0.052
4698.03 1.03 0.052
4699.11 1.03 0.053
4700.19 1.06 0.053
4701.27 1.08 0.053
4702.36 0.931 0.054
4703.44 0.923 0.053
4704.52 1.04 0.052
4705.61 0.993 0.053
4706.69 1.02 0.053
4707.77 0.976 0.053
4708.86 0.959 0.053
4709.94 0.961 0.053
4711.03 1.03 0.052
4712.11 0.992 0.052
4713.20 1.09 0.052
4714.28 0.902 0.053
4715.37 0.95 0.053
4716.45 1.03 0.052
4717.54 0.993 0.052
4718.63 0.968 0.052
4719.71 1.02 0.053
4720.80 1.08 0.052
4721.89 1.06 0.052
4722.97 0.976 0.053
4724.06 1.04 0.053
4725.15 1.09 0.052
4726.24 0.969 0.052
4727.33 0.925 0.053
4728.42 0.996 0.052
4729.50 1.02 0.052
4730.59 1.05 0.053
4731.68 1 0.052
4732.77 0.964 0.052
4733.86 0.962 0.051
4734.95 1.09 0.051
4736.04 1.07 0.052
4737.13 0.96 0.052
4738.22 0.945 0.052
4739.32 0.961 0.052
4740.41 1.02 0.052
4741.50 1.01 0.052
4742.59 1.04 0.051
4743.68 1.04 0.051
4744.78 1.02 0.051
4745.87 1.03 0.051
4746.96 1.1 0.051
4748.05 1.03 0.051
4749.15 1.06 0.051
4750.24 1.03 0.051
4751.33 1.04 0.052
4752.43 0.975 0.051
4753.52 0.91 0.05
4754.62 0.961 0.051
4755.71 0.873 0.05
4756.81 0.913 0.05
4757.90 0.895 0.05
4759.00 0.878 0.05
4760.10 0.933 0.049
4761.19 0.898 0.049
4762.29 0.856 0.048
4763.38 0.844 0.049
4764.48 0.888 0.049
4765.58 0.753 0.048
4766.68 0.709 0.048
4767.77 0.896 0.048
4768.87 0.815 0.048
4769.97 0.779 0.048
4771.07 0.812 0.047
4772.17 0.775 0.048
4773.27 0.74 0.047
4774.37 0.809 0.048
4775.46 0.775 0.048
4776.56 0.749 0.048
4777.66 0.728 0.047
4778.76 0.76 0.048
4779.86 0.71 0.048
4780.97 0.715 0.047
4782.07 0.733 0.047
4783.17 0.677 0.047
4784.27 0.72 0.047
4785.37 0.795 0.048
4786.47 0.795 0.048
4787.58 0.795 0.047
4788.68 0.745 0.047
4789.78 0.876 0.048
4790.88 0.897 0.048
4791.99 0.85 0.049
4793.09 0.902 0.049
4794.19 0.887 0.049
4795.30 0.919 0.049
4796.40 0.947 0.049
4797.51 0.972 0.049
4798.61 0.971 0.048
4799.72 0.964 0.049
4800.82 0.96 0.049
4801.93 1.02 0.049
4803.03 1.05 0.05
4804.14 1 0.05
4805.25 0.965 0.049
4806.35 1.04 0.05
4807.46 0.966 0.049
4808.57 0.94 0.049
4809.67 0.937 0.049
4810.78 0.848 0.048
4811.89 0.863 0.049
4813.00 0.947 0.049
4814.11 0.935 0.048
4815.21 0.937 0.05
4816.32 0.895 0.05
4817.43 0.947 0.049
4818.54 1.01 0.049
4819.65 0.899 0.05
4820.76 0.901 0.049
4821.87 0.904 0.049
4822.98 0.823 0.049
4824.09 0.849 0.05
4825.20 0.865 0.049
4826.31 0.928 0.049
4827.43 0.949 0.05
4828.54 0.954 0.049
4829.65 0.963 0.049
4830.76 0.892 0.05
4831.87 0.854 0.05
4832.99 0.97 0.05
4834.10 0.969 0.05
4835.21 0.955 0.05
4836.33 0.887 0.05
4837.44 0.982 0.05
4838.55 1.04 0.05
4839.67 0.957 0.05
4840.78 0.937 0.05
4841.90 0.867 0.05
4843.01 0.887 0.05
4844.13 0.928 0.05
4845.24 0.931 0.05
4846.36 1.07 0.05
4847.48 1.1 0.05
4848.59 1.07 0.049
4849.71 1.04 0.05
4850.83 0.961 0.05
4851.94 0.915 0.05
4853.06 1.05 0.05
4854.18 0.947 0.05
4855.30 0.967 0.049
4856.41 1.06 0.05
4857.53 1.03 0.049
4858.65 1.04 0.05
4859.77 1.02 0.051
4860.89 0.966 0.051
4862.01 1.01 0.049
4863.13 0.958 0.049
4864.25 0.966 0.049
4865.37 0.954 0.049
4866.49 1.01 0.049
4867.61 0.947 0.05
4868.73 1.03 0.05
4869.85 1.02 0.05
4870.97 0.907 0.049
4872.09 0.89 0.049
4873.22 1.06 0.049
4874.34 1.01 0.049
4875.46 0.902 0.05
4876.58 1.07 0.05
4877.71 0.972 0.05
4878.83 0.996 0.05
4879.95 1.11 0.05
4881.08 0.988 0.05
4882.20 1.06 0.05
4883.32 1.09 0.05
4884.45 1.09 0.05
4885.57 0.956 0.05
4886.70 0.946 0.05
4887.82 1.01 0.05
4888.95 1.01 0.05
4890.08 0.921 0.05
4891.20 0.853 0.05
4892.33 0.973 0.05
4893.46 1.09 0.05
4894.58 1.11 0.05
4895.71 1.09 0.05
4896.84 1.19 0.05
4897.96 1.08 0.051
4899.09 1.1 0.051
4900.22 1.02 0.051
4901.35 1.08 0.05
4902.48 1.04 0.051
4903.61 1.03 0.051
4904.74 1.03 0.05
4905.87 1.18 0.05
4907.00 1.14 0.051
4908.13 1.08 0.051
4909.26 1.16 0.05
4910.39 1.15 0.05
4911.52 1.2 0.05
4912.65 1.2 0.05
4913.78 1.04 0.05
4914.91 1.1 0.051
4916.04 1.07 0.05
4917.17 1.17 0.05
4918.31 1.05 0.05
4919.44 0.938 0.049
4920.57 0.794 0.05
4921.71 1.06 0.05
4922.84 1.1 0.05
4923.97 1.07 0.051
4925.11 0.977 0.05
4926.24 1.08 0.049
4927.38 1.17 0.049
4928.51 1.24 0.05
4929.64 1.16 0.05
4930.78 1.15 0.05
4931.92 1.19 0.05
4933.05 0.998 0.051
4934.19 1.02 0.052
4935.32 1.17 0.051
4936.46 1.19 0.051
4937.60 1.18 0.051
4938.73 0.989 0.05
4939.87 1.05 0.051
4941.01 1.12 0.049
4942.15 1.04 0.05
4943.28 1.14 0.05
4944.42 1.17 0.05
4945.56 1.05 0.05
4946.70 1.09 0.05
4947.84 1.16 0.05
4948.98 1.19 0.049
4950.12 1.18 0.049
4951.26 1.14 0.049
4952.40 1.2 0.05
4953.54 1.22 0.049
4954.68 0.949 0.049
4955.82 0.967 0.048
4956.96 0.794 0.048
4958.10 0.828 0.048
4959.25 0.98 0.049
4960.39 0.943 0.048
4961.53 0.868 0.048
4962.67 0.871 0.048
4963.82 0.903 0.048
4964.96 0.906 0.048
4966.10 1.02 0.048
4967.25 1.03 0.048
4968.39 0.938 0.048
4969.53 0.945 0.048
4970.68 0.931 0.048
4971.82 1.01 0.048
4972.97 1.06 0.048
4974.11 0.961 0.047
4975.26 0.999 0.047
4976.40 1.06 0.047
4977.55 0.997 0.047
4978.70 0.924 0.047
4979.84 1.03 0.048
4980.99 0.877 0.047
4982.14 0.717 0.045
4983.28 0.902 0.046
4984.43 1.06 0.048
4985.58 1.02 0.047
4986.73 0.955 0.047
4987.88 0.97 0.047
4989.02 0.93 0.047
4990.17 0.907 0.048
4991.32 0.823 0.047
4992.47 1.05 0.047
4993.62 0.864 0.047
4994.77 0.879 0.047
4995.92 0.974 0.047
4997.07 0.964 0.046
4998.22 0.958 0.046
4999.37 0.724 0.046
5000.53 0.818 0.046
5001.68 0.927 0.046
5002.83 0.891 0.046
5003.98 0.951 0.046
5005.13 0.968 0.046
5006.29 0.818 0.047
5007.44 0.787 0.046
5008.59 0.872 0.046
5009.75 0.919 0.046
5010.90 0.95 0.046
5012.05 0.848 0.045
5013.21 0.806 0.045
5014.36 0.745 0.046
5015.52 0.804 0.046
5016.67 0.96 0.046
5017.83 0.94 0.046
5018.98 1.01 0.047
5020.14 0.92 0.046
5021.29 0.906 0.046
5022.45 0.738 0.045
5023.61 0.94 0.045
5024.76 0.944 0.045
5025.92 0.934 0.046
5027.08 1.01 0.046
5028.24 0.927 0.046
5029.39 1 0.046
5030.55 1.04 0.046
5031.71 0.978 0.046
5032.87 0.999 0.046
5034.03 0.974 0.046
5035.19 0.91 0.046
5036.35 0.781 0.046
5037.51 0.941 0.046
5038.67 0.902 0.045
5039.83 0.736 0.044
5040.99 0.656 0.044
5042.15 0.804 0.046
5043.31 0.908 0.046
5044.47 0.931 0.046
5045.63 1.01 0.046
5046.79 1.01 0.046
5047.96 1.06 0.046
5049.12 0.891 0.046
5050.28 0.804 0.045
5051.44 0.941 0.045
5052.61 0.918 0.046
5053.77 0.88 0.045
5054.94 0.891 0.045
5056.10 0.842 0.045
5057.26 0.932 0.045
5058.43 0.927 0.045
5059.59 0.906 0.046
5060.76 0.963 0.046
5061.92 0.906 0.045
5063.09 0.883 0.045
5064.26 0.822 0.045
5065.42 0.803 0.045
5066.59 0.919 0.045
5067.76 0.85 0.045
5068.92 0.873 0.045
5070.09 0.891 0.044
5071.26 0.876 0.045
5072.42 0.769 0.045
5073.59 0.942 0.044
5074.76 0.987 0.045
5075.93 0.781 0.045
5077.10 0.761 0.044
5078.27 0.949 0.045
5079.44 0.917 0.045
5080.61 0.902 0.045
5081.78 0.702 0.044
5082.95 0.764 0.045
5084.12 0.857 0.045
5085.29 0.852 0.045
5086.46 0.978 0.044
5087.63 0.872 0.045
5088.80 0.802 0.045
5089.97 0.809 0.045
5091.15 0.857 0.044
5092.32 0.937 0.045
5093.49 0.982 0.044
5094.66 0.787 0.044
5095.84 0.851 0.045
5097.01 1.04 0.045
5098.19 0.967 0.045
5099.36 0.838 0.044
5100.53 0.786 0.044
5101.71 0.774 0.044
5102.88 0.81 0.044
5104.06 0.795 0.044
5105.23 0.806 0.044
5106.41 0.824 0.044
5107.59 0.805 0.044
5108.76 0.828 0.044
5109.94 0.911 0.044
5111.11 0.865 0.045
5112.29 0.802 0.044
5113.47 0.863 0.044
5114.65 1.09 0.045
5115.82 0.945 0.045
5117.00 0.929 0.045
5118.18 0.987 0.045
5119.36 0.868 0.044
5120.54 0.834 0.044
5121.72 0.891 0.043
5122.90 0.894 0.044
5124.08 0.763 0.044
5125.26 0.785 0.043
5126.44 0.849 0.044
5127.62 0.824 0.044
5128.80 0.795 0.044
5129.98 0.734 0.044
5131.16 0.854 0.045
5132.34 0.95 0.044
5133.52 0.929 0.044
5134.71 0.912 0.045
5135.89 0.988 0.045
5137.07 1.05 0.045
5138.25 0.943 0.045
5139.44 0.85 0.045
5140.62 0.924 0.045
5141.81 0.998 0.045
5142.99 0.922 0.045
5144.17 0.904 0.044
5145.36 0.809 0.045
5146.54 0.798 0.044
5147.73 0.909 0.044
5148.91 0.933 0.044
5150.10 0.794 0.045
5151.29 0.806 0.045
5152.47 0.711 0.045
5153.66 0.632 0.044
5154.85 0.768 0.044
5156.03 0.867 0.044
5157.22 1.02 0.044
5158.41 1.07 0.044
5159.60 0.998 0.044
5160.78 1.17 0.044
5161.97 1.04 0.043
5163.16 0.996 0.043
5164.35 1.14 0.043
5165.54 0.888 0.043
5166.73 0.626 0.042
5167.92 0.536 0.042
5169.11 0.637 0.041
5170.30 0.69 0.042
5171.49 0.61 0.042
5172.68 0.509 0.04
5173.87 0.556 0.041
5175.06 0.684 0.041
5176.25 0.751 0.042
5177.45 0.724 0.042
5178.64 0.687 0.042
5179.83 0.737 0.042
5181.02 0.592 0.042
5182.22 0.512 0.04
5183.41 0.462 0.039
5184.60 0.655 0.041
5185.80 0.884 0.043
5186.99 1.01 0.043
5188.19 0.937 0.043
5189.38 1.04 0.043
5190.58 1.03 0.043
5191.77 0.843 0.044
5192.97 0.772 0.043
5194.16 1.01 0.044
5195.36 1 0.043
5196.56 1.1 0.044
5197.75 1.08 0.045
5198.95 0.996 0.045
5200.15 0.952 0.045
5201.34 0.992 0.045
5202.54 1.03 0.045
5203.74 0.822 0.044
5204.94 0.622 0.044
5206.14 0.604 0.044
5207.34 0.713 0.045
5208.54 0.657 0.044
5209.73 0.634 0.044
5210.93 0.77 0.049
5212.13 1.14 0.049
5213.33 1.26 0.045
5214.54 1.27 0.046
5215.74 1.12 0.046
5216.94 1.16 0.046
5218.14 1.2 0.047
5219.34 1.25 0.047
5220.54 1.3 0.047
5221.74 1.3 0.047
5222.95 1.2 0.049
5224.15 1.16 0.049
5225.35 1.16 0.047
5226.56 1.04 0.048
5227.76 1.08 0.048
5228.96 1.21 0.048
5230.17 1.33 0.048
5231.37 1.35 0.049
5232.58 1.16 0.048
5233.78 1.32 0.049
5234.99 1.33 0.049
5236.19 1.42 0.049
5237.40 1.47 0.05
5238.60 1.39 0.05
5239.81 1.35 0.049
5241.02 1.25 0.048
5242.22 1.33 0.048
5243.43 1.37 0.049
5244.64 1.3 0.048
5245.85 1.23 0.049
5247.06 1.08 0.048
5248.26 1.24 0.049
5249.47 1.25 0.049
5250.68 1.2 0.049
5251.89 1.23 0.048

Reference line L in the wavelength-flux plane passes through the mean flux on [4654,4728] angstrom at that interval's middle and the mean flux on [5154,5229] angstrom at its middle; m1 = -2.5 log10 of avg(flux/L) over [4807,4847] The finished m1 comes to 0.06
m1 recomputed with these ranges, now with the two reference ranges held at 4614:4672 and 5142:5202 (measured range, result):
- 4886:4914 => -0.154 mag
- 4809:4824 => 0.053 mag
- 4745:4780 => 0.115 mag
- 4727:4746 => -0.026 mag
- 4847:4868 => -0.066 mag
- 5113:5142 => -0.055 mag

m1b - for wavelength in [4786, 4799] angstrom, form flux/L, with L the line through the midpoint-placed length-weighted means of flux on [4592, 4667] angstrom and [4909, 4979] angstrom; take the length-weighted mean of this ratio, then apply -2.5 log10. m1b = 0.17 mag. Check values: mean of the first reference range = 1.01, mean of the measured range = 0.879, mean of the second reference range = 1.05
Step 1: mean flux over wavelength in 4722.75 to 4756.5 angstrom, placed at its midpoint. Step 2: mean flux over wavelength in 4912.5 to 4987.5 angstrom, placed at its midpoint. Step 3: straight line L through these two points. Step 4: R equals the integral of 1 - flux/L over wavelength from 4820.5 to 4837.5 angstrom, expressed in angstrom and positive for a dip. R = 1.7 angstrom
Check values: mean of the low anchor 1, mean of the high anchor 1.03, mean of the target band 0.914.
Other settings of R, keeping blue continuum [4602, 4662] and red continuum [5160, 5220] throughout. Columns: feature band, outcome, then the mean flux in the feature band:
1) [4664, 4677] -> -0.2 angstrom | 1.01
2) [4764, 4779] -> 2.9 angstrom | 0.785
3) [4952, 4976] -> -1.1 angstrom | 0.967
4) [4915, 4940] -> -4.0 angstrom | 1.08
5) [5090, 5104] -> 0.3 angstrom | 0.869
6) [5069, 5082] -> 0.4 angstrom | 0.866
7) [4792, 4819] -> 0.5 angstrom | 0.949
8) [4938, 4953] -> -3.1 angstrom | 1.12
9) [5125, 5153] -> 0.1 angstrom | 0.875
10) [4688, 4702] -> -0.4 angstrom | 1.02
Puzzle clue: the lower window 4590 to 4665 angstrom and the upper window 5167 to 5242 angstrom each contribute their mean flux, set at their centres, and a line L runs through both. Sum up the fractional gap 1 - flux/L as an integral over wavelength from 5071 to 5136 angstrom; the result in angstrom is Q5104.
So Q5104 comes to 7.4 angstrom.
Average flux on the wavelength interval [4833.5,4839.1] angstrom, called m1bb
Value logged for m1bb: 0.968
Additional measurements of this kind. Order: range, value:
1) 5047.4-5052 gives 0.925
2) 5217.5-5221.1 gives 1.25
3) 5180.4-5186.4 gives 0.622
